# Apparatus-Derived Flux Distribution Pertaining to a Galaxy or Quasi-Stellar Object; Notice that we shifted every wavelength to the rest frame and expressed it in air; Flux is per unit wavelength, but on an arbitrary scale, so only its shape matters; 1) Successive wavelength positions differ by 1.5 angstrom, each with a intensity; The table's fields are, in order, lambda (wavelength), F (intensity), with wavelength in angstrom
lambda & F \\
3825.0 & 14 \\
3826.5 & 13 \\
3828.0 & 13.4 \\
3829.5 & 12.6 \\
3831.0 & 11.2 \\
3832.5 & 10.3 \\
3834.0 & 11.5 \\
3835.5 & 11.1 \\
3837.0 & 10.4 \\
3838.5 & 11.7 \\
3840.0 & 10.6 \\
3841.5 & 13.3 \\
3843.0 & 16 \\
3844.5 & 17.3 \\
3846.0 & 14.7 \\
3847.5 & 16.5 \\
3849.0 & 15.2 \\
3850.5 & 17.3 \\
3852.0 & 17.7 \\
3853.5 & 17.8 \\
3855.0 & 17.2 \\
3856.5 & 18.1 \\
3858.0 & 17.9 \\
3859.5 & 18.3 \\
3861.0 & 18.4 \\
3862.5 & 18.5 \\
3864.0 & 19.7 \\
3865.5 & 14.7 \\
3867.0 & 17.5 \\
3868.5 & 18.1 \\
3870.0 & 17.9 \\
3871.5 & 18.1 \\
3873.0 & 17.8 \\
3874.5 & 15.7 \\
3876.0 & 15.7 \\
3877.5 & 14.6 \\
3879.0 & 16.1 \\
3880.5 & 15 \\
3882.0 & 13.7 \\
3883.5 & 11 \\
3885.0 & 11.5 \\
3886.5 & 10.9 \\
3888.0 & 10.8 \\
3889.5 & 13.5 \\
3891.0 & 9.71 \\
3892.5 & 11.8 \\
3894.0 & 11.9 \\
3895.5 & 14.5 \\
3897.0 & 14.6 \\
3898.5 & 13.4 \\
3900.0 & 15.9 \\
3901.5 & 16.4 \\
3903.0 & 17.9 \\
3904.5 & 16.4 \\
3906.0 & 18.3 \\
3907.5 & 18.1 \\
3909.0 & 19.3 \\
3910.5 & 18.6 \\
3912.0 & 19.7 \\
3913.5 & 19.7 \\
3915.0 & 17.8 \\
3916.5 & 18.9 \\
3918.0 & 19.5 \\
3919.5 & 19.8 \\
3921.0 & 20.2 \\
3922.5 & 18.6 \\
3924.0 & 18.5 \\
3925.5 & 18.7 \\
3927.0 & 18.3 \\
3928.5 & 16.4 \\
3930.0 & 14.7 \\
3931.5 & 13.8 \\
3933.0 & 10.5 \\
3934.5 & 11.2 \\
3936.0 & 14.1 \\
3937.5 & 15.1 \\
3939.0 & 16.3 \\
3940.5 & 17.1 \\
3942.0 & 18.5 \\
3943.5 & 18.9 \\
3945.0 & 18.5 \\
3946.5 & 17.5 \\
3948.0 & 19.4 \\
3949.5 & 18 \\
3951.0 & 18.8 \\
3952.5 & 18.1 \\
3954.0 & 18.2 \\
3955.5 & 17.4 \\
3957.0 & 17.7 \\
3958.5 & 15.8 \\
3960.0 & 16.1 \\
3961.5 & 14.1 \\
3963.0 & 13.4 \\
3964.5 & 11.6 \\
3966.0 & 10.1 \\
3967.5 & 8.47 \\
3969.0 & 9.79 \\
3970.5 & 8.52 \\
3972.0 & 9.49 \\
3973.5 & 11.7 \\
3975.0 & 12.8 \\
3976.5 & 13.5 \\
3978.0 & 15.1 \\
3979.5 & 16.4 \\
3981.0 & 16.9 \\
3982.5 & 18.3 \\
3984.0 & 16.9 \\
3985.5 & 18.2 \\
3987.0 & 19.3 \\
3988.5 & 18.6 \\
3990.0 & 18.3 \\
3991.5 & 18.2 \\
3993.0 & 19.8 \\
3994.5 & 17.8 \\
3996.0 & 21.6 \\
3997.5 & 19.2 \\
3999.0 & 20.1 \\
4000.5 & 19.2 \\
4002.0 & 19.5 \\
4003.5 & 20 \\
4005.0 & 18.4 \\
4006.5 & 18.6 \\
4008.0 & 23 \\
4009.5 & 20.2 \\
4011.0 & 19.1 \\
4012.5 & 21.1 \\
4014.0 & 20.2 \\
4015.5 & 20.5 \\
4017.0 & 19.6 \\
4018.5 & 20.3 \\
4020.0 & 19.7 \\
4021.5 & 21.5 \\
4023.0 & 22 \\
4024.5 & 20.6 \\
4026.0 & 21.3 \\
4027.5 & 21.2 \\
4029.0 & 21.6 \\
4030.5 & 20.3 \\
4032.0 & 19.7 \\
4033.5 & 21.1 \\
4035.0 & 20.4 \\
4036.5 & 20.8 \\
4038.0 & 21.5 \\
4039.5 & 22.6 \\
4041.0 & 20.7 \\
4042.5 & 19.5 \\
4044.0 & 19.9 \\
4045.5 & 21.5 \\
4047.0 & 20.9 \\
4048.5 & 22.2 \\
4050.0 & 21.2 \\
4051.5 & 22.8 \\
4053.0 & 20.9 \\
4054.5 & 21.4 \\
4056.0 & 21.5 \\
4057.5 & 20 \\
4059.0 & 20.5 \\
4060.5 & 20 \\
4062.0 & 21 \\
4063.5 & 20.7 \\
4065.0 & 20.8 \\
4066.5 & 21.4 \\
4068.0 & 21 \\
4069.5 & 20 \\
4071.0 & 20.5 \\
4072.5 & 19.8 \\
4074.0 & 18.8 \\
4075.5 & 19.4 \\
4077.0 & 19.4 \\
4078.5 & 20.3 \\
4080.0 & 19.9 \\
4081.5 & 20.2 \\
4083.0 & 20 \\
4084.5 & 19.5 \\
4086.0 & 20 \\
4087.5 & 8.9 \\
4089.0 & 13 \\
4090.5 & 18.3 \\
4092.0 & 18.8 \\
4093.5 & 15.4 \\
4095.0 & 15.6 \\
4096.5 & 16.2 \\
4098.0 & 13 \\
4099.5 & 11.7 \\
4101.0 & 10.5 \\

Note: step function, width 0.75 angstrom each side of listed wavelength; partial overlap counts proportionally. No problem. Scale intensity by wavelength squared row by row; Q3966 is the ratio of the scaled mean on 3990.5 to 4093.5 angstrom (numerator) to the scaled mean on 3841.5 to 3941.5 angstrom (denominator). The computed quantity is 1.3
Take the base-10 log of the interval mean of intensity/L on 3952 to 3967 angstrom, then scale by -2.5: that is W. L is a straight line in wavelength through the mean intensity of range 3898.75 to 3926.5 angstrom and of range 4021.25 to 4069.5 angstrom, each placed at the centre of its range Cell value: 0.27 mag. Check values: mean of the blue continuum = 18.4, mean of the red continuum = 21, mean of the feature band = 15.1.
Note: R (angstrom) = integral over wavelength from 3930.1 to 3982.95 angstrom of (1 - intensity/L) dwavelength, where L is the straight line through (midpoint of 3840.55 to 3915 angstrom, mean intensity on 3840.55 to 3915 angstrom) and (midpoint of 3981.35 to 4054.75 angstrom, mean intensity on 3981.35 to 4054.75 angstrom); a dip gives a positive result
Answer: 9.9 angstrom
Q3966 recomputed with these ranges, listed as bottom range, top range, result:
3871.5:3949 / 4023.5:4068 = 1.40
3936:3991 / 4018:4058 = 1.40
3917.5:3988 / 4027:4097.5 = 1.33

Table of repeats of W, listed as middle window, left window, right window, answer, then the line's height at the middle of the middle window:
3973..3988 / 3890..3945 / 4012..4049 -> 0.18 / 18.9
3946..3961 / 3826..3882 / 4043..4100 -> -0.03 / 17.1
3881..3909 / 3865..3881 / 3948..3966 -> 0.17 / 16.4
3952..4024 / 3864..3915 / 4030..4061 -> 0.11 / 18.9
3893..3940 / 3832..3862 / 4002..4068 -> 0.03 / 17.2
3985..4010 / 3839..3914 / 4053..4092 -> -0.08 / 18.1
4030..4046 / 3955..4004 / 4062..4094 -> -0.17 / 17.7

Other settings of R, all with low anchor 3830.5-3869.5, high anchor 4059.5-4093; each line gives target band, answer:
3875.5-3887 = 1.7 angstrom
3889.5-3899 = 2.0 angstrom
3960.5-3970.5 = 3.6 angstrom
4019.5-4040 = -2.9 angstrom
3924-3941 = 1.6 angstrom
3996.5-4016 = -2.1 angstrom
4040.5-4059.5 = -2.3 angstrom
